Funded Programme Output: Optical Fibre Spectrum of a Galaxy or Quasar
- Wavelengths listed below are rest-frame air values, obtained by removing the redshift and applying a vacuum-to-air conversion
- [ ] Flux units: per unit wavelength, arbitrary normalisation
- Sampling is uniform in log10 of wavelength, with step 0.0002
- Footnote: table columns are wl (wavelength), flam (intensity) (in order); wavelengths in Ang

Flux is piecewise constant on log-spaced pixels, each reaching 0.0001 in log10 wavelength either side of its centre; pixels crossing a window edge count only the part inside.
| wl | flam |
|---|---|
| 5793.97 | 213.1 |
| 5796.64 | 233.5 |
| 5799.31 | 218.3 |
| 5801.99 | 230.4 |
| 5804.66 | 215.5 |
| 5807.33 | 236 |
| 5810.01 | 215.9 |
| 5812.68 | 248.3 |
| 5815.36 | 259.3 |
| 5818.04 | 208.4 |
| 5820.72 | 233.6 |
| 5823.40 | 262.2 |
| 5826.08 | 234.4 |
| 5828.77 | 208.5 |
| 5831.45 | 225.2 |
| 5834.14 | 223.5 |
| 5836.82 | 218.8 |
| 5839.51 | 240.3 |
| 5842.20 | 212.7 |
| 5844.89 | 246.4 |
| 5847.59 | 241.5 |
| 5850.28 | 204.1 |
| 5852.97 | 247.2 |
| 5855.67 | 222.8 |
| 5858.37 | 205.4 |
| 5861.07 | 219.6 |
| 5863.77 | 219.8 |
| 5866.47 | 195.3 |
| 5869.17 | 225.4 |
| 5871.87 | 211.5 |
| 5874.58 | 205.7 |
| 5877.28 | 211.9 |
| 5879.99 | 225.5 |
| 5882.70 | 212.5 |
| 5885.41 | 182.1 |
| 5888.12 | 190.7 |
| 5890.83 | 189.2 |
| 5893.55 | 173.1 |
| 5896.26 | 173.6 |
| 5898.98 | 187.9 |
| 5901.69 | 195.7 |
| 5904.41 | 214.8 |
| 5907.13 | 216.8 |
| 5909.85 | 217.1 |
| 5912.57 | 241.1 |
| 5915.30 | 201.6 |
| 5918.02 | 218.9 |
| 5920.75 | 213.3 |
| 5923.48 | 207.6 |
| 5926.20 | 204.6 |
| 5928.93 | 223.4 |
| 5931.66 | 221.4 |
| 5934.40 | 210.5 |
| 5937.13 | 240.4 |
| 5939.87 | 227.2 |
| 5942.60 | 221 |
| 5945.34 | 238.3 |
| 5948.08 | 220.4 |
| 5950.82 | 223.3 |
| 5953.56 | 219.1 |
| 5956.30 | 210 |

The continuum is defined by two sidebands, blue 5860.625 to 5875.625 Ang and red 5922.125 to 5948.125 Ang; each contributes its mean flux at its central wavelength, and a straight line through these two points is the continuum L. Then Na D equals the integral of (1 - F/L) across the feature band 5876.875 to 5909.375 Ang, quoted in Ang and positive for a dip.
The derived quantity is 2.7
